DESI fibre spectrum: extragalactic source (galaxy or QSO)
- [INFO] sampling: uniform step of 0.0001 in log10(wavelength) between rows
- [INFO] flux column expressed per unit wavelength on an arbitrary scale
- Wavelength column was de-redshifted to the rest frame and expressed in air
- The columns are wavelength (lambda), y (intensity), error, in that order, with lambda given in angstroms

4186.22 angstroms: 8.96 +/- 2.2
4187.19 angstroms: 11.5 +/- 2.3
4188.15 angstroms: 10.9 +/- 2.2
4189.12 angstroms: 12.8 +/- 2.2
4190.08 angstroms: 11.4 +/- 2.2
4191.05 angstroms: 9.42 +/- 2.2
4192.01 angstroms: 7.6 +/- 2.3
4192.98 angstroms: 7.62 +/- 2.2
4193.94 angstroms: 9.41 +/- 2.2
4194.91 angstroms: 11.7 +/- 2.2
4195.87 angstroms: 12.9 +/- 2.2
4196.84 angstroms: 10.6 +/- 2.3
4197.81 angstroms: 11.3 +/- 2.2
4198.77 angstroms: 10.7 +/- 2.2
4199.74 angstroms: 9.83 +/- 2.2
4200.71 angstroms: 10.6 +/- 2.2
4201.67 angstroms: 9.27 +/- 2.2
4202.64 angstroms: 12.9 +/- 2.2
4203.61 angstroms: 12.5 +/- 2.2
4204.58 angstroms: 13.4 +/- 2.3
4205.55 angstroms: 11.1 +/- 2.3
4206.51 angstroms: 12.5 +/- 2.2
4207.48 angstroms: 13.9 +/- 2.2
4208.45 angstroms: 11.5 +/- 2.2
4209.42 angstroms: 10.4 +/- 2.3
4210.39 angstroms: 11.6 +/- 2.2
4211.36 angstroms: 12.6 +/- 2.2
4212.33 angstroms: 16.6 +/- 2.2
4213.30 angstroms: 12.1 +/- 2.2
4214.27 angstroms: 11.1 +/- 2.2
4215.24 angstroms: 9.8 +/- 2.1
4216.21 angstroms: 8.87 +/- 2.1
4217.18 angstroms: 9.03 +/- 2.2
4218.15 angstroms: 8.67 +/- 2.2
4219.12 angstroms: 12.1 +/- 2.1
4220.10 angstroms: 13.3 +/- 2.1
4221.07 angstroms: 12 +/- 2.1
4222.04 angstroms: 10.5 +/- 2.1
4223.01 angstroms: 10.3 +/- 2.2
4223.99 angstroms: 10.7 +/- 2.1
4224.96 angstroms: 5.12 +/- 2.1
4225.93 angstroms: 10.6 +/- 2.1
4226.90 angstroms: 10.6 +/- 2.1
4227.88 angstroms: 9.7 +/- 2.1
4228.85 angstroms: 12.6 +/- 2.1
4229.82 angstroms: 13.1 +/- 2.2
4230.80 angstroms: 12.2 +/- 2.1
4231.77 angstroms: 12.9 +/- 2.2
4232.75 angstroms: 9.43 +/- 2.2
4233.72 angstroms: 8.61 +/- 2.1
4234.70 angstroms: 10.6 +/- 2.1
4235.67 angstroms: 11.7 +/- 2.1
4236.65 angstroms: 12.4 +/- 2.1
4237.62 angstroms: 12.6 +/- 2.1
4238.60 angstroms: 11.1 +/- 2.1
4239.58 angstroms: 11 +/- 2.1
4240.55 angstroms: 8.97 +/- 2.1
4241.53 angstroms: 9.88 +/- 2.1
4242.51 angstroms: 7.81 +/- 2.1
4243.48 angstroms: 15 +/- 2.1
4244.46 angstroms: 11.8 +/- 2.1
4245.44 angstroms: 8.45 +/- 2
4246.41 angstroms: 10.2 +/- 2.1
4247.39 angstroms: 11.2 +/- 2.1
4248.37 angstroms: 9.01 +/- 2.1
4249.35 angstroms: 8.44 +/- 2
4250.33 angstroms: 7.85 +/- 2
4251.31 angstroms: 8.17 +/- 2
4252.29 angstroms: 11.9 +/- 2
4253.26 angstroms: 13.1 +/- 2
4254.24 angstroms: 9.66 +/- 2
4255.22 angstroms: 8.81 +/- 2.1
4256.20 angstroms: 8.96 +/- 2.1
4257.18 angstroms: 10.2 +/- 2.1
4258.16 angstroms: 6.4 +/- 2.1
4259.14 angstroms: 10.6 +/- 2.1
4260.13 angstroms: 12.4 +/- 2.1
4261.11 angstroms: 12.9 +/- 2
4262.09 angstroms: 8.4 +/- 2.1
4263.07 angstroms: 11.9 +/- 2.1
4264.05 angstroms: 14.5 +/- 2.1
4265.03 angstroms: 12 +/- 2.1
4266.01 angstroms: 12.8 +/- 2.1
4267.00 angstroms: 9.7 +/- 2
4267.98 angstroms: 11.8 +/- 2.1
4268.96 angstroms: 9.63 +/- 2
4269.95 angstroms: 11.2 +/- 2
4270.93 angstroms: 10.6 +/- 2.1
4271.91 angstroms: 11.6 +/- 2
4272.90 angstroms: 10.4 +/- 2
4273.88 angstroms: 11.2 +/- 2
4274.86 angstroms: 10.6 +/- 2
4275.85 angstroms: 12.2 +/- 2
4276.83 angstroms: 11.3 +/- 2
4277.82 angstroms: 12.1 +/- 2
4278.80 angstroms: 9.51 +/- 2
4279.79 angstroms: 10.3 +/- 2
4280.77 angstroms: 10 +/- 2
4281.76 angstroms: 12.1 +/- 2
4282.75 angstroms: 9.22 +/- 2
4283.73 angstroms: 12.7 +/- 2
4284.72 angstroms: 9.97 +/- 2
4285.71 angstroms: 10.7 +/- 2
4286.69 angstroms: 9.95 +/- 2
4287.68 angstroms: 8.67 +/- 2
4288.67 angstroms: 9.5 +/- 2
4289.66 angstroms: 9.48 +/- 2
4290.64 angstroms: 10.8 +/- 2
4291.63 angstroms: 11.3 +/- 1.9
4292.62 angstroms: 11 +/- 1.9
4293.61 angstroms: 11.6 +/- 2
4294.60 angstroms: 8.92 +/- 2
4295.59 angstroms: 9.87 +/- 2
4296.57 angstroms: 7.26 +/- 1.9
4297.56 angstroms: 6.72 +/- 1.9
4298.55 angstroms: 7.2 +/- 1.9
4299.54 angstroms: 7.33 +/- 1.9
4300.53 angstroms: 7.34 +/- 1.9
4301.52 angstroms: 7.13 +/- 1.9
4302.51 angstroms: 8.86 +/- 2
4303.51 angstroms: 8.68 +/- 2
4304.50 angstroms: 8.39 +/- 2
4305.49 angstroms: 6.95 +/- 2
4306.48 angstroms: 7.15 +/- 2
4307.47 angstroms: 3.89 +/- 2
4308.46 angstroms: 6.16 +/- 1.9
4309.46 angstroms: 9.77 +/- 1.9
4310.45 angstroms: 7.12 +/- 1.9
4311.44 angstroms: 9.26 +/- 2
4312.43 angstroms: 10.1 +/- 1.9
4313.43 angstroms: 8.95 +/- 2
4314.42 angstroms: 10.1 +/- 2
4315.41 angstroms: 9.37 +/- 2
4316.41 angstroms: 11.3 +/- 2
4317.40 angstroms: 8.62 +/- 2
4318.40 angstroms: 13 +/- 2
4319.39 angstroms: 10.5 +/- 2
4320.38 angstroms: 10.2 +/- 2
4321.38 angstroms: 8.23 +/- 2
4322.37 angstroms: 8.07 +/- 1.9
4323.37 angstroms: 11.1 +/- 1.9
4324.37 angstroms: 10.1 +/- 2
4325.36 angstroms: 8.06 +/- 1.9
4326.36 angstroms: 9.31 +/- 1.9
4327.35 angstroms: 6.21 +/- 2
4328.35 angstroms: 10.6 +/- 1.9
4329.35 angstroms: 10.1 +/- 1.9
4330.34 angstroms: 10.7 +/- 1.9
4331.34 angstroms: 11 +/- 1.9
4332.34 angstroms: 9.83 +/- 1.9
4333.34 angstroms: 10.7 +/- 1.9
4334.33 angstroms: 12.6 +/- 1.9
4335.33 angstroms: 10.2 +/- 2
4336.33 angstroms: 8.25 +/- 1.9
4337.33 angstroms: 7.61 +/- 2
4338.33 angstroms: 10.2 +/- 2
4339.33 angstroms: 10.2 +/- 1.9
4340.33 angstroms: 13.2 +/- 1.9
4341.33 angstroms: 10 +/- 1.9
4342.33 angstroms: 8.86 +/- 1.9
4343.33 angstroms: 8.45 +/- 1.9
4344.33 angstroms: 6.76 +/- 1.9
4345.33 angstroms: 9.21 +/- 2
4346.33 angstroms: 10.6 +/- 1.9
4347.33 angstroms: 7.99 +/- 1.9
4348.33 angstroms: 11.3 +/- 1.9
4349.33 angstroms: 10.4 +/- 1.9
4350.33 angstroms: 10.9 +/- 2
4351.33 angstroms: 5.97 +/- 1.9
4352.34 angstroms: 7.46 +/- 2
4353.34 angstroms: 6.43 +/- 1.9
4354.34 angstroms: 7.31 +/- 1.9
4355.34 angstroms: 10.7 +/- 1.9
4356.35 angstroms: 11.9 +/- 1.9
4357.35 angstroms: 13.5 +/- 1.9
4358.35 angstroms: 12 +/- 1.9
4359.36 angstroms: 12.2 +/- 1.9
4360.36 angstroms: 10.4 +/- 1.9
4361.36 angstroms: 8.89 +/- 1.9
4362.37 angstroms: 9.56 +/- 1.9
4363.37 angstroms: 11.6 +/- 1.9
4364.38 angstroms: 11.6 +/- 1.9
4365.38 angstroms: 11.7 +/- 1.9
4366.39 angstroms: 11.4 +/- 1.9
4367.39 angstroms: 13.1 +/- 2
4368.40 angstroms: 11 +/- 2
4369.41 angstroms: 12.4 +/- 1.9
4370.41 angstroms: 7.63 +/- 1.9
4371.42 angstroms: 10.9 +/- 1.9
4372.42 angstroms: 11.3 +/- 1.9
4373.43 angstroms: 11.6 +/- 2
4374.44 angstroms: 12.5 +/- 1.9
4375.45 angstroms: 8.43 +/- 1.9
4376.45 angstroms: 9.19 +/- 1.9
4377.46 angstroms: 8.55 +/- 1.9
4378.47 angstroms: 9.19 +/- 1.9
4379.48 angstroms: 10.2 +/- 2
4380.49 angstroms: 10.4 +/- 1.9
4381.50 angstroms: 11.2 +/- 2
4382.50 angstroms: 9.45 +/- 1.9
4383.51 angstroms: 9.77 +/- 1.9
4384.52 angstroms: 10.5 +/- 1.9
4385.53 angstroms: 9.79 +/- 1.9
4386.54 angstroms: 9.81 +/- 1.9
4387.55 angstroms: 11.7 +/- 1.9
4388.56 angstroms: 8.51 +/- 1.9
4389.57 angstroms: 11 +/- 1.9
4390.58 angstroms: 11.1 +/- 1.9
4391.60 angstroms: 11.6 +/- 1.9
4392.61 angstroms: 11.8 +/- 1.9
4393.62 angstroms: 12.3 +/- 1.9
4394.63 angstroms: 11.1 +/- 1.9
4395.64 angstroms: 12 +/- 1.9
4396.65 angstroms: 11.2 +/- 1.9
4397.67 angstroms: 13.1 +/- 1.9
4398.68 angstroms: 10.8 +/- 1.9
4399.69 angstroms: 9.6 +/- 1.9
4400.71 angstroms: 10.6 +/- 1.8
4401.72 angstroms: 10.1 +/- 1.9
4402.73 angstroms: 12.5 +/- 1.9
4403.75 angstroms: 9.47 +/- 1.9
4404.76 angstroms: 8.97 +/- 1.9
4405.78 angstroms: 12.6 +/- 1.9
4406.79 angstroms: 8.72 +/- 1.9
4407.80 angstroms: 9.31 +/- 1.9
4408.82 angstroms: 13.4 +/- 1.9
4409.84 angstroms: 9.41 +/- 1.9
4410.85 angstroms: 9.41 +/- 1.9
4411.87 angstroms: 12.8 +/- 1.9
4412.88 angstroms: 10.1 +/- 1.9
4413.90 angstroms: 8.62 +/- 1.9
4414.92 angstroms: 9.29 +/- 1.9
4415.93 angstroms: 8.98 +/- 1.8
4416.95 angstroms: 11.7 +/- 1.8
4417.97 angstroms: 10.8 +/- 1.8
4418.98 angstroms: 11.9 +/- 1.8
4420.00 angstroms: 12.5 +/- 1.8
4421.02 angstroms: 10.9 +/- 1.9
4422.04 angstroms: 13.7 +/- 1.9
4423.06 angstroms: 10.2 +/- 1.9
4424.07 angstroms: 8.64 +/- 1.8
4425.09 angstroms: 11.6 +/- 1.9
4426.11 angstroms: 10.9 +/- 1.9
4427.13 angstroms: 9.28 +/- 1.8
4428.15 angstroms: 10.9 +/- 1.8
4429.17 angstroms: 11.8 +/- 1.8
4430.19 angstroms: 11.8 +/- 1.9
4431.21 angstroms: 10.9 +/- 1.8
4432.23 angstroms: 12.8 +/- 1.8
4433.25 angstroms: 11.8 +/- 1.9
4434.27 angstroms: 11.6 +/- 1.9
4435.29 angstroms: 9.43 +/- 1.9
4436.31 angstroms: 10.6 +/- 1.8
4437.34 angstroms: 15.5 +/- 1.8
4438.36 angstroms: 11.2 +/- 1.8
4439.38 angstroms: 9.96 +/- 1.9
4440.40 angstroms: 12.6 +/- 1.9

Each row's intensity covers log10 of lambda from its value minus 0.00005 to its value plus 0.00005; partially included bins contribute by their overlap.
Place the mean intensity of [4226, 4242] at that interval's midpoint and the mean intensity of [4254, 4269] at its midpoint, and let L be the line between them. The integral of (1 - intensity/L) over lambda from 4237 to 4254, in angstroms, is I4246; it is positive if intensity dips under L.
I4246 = 0.8 angstroms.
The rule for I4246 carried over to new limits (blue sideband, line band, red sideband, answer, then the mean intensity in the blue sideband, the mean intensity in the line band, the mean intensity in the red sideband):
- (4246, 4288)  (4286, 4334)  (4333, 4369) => 5.7 angstroms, 10.6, 9.11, 10.1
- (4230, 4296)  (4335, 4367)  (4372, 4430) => 2.2 angstroms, 10.6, 9.91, 10.7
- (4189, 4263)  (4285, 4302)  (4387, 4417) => 2.6 angstroms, 10.7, 9.12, 10.7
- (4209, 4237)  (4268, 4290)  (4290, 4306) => -3.1 angstroms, 11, 10.6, 8.72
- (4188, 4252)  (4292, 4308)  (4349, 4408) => 3.9 angstroms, 10.8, 8.04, 10.5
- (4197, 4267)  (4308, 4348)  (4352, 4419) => 4.2 angstroms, 10.9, 9.57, 10.6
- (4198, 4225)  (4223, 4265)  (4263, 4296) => 2.1 angstroms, 11.3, 10.5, 10.8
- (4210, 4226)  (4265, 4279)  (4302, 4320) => -2.1 angstroms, 10.9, 11.1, 8.8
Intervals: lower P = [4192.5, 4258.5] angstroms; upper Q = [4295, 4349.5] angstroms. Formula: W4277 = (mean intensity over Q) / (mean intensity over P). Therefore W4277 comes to 0.85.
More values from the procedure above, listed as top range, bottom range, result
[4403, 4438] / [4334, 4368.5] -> 1.08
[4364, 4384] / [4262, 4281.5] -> 0.95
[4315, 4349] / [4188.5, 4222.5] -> 0.87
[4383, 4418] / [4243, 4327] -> 1.08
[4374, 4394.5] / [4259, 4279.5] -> 0.92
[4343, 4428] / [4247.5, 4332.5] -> 1.07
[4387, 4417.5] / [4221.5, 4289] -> 1.01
